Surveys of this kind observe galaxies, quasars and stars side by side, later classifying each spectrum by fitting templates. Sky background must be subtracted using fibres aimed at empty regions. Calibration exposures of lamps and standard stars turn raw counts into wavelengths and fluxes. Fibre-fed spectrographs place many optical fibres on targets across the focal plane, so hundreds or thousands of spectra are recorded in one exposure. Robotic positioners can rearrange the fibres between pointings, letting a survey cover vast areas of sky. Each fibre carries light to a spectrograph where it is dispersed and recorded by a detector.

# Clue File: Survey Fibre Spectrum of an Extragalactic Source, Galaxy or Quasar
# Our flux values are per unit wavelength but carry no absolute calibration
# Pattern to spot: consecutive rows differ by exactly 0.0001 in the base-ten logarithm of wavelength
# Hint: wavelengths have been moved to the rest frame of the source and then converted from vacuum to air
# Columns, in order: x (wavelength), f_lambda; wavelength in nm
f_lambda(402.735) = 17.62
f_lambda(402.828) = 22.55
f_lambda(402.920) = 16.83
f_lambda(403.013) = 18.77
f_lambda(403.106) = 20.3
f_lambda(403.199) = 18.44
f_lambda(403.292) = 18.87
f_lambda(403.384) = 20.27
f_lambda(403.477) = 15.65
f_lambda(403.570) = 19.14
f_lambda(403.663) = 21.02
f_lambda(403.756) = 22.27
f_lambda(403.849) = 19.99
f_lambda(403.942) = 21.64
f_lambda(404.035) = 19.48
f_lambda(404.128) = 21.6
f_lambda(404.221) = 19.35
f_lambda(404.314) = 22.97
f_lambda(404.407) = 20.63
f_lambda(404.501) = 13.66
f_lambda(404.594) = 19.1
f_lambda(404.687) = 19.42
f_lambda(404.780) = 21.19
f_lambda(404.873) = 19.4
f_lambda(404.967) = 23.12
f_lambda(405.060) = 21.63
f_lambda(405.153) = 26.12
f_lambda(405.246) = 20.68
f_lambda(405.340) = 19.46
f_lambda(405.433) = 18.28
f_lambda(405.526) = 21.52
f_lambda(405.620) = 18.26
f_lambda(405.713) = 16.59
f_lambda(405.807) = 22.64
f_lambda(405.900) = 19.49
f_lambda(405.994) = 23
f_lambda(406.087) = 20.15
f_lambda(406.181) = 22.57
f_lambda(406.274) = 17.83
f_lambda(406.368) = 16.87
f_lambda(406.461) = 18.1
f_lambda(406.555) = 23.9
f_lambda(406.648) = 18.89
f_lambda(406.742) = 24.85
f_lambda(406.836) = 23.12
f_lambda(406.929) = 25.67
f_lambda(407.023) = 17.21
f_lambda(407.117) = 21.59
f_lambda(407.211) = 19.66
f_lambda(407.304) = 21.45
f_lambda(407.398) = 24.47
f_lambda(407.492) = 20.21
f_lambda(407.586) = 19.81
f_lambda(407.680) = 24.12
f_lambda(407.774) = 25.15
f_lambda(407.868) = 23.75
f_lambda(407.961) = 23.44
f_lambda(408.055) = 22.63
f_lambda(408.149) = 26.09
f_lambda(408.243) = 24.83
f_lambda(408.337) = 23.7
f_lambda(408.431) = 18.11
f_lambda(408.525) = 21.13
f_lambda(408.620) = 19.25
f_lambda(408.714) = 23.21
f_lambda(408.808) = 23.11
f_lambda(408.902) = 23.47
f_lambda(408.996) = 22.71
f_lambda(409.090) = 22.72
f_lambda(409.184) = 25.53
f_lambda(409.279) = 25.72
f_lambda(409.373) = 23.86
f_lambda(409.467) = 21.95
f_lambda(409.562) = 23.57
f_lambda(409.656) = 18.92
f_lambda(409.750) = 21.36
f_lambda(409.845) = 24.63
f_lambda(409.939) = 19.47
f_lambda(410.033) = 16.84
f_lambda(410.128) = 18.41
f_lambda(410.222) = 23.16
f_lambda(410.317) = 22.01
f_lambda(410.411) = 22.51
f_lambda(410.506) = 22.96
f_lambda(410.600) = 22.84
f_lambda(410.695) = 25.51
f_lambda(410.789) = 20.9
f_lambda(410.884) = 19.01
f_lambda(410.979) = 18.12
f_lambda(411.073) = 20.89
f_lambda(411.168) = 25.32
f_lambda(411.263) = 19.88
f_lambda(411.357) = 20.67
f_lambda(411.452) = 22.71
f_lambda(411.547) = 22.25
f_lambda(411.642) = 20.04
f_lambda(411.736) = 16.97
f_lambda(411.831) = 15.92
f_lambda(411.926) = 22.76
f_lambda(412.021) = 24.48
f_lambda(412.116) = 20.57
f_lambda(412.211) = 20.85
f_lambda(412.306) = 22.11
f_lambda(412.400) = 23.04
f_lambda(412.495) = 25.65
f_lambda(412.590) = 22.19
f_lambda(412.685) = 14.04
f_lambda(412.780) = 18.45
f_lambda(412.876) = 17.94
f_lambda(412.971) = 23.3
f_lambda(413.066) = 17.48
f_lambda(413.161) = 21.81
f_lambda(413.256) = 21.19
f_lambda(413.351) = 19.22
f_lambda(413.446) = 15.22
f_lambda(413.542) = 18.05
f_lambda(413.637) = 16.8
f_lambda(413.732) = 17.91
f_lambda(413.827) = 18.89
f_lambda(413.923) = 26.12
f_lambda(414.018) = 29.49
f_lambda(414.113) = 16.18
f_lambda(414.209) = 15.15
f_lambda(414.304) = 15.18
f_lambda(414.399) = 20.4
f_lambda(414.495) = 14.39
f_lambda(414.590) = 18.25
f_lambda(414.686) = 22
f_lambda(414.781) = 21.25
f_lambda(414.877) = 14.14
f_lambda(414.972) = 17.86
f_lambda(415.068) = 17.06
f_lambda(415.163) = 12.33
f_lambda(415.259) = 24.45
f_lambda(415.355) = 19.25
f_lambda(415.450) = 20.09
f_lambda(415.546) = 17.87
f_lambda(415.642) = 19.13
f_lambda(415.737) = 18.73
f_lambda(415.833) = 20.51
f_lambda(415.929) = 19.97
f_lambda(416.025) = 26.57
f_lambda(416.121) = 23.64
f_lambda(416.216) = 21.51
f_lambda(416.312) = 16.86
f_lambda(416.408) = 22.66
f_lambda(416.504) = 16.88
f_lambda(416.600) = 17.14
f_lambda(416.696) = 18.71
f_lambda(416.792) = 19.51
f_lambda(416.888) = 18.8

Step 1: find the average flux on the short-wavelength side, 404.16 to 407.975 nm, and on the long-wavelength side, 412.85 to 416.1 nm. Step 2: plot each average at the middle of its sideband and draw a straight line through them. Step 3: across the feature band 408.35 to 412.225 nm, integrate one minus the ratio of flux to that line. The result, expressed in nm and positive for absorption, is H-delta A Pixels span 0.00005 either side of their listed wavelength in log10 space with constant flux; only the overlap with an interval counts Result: -0.28 nm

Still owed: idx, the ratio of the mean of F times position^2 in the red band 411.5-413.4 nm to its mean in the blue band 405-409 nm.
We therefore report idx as 0.98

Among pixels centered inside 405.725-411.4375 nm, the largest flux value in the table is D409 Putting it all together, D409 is 26.09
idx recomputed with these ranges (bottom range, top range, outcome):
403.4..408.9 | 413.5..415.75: 0.93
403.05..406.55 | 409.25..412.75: 1.10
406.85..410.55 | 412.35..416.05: 0.89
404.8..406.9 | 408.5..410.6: 1.08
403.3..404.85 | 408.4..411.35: 1.13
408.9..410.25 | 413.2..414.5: 0.88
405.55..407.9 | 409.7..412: 1.02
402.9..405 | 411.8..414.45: 1.06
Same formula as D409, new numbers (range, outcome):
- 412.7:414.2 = 29.49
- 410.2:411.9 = 25.51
